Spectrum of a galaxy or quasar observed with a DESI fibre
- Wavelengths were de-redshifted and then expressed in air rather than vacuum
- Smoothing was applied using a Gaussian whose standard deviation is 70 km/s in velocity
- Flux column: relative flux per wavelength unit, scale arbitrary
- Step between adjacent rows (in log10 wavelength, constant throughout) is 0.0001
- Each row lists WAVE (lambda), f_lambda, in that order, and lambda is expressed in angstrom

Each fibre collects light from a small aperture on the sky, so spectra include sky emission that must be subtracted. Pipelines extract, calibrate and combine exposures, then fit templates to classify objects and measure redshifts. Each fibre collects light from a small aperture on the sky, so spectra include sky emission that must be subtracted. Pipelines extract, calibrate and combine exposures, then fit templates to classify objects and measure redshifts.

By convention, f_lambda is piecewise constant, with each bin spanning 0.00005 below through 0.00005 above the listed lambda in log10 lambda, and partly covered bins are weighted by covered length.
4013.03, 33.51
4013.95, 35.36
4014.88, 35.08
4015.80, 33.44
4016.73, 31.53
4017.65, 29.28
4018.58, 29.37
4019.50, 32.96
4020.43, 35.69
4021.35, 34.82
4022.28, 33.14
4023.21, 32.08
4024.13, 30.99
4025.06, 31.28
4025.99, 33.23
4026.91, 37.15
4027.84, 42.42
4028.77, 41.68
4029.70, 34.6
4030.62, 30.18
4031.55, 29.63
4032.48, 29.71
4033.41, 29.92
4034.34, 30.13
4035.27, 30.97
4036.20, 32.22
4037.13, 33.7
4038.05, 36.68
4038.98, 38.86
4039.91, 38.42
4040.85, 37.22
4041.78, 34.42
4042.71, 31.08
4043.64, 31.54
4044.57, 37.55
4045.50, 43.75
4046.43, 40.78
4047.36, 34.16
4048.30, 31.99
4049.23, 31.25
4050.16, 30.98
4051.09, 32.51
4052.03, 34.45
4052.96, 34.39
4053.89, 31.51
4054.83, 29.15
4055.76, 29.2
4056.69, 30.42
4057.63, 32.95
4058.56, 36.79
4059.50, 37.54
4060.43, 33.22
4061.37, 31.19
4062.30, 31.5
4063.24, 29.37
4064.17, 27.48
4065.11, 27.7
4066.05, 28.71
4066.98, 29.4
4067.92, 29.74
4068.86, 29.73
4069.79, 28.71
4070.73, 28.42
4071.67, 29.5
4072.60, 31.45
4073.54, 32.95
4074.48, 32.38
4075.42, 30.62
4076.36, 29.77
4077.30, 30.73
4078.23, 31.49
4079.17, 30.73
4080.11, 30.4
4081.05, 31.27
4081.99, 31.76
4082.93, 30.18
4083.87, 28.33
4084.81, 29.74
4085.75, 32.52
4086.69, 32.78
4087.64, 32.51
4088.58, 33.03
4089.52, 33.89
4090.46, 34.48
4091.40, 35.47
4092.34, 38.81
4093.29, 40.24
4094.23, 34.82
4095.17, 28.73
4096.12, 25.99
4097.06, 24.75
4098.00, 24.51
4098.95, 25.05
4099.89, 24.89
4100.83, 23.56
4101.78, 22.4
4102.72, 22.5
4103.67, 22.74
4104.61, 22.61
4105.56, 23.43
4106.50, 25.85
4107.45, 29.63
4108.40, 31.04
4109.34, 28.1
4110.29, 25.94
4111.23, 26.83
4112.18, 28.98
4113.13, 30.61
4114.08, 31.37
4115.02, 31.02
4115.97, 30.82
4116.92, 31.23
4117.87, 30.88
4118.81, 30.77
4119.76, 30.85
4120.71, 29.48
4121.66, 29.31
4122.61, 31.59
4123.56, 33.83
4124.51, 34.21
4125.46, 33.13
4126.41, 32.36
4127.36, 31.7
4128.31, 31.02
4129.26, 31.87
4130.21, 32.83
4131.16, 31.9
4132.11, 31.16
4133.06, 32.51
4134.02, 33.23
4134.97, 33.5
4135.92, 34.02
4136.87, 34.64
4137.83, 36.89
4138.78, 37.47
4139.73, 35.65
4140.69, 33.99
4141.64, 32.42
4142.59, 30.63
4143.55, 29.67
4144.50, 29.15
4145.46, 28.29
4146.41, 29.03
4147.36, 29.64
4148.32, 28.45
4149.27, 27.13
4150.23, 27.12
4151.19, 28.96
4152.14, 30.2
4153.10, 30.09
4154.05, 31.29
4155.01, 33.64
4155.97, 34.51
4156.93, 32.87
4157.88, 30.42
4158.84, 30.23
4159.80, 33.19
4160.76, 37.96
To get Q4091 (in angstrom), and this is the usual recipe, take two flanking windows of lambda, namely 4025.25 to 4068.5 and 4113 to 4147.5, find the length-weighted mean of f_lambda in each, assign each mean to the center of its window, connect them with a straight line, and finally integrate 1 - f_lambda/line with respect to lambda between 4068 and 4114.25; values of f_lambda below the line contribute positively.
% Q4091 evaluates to 4.4 angstrom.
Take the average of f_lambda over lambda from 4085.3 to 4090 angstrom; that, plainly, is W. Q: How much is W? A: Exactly 32.9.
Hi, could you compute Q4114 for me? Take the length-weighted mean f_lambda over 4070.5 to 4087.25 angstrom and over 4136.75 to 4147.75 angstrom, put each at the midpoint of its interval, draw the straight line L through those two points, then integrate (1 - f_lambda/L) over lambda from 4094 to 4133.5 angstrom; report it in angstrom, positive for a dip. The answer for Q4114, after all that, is 3.4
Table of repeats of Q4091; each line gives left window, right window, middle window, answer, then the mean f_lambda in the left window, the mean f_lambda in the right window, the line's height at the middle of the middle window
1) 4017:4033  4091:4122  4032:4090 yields -1.70 angstrom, 33.4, 28.6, 31.3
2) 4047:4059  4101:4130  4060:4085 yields 0.84 angstrom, 32.3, 29.2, 31.3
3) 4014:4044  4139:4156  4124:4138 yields -0.88 angstrom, 33.6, 30.5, 31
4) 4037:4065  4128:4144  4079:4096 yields 0.42 angstrom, 33.7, 33.2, 33.5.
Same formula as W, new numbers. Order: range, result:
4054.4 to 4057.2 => 29.7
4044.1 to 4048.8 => 37.6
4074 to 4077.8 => 30.9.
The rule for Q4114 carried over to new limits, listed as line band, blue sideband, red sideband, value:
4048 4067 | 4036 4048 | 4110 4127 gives 1.93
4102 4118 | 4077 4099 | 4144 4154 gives 1.48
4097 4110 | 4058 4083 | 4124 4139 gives 2.85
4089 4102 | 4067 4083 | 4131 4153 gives 0.36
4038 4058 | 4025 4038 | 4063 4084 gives -1.24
